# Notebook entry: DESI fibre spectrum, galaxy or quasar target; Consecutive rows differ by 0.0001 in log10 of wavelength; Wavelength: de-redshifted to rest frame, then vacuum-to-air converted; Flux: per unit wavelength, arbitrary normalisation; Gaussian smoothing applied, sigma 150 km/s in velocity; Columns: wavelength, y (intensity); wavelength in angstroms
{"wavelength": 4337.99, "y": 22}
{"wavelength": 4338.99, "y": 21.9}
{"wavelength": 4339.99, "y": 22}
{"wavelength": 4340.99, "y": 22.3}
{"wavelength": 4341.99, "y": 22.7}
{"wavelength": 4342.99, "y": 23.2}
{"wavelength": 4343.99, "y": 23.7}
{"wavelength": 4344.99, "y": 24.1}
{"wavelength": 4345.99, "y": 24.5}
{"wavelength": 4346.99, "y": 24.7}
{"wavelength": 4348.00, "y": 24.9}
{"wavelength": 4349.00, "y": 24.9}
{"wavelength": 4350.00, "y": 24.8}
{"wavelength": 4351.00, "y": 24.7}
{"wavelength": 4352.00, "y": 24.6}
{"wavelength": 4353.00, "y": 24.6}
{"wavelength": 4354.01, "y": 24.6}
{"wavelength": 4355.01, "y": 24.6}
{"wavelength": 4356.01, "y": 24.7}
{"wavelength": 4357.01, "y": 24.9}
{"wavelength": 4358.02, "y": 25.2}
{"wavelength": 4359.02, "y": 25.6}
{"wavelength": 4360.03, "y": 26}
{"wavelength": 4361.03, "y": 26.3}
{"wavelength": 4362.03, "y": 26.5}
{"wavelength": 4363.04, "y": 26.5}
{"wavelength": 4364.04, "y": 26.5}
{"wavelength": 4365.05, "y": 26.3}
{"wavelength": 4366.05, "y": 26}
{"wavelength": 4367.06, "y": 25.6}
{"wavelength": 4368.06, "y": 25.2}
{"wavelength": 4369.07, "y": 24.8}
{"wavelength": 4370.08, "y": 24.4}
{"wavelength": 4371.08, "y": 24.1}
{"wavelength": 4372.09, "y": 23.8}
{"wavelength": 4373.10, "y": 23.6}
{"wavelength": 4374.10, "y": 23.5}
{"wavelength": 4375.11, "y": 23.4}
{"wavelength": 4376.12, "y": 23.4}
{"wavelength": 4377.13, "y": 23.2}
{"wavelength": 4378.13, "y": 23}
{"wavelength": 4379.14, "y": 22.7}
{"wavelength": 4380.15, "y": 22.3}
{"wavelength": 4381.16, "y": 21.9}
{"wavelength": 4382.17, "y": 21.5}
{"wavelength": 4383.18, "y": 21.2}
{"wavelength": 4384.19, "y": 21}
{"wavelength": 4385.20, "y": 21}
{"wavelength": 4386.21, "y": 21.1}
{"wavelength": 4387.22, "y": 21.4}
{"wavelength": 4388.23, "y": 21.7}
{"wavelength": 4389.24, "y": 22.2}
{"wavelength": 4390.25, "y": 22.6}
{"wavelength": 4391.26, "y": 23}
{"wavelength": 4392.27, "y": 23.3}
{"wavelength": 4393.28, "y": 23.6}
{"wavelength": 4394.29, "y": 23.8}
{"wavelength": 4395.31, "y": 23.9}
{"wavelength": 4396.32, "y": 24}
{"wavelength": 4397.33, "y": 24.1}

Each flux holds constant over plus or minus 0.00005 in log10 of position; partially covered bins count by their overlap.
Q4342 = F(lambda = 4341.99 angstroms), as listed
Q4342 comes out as 22.7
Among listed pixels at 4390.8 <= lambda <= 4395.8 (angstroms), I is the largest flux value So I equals 23.9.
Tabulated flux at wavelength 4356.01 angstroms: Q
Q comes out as 24.7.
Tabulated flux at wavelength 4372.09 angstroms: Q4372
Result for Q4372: 23.8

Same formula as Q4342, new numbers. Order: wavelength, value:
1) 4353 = 24.6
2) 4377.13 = 23.2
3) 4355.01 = 24.6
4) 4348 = 24.9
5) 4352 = 24.6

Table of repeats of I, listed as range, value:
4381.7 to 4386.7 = 21.5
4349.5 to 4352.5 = 24.8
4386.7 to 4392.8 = 23.3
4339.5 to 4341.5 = 22.3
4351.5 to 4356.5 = 24.7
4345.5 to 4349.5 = 24.9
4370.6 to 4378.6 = 24.1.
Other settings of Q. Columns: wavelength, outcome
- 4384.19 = 21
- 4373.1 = 23.6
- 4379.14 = 22.7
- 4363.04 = 26.5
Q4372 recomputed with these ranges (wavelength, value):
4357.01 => 24.9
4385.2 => 21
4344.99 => 24.1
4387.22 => 21.4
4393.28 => 23.6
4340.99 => 22.3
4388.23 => 21.7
